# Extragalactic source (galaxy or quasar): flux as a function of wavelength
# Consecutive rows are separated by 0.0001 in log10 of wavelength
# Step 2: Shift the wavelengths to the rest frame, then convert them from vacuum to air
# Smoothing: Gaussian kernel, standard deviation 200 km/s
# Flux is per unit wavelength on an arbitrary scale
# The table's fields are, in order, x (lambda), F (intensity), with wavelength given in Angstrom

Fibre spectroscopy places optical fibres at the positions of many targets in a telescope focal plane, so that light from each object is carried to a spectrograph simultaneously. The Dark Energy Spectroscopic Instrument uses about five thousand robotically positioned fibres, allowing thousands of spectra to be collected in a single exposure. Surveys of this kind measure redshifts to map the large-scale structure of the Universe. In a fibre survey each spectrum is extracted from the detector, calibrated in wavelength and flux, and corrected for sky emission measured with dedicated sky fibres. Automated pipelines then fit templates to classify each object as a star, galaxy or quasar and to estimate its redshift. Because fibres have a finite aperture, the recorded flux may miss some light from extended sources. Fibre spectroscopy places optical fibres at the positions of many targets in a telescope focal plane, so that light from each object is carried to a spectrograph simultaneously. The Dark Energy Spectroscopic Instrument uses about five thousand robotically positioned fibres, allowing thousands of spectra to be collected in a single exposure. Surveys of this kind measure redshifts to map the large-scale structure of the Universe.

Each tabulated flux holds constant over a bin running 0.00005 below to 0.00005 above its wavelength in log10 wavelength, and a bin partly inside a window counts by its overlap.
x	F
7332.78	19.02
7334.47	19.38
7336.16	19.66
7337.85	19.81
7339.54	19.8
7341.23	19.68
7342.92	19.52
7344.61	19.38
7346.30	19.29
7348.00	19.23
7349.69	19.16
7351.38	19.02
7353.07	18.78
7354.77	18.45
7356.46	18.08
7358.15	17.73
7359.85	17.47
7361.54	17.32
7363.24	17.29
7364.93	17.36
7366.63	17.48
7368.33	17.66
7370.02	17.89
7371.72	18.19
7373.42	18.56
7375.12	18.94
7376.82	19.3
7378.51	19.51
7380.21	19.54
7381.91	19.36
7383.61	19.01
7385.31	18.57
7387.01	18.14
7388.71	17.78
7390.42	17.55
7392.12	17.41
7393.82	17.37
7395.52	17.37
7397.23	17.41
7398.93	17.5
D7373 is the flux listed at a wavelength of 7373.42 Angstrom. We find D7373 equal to 18.56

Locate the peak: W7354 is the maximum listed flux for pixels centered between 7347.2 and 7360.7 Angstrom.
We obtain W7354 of 19.23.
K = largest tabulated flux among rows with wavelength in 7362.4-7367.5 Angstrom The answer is 17.48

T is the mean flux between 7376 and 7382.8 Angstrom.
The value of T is 19.4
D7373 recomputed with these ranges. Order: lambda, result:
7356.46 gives 18.08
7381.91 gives 19.36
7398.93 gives 17.5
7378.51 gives 19.51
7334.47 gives 19.38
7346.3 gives 19.29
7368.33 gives 17.66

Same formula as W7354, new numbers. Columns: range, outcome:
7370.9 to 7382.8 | 19.54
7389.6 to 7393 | 17.55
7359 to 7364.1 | 17.47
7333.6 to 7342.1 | 19.81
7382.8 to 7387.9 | 19.01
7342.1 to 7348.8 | 19.52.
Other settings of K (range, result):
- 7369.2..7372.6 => 18.19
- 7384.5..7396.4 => 18.57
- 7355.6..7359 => 18.08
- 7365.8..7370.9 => 17.89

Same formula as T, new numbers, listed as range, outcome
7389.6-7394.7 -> 17.5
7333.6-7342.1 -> 19.7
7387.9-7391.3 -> 17.6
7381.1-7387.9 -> 18.8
